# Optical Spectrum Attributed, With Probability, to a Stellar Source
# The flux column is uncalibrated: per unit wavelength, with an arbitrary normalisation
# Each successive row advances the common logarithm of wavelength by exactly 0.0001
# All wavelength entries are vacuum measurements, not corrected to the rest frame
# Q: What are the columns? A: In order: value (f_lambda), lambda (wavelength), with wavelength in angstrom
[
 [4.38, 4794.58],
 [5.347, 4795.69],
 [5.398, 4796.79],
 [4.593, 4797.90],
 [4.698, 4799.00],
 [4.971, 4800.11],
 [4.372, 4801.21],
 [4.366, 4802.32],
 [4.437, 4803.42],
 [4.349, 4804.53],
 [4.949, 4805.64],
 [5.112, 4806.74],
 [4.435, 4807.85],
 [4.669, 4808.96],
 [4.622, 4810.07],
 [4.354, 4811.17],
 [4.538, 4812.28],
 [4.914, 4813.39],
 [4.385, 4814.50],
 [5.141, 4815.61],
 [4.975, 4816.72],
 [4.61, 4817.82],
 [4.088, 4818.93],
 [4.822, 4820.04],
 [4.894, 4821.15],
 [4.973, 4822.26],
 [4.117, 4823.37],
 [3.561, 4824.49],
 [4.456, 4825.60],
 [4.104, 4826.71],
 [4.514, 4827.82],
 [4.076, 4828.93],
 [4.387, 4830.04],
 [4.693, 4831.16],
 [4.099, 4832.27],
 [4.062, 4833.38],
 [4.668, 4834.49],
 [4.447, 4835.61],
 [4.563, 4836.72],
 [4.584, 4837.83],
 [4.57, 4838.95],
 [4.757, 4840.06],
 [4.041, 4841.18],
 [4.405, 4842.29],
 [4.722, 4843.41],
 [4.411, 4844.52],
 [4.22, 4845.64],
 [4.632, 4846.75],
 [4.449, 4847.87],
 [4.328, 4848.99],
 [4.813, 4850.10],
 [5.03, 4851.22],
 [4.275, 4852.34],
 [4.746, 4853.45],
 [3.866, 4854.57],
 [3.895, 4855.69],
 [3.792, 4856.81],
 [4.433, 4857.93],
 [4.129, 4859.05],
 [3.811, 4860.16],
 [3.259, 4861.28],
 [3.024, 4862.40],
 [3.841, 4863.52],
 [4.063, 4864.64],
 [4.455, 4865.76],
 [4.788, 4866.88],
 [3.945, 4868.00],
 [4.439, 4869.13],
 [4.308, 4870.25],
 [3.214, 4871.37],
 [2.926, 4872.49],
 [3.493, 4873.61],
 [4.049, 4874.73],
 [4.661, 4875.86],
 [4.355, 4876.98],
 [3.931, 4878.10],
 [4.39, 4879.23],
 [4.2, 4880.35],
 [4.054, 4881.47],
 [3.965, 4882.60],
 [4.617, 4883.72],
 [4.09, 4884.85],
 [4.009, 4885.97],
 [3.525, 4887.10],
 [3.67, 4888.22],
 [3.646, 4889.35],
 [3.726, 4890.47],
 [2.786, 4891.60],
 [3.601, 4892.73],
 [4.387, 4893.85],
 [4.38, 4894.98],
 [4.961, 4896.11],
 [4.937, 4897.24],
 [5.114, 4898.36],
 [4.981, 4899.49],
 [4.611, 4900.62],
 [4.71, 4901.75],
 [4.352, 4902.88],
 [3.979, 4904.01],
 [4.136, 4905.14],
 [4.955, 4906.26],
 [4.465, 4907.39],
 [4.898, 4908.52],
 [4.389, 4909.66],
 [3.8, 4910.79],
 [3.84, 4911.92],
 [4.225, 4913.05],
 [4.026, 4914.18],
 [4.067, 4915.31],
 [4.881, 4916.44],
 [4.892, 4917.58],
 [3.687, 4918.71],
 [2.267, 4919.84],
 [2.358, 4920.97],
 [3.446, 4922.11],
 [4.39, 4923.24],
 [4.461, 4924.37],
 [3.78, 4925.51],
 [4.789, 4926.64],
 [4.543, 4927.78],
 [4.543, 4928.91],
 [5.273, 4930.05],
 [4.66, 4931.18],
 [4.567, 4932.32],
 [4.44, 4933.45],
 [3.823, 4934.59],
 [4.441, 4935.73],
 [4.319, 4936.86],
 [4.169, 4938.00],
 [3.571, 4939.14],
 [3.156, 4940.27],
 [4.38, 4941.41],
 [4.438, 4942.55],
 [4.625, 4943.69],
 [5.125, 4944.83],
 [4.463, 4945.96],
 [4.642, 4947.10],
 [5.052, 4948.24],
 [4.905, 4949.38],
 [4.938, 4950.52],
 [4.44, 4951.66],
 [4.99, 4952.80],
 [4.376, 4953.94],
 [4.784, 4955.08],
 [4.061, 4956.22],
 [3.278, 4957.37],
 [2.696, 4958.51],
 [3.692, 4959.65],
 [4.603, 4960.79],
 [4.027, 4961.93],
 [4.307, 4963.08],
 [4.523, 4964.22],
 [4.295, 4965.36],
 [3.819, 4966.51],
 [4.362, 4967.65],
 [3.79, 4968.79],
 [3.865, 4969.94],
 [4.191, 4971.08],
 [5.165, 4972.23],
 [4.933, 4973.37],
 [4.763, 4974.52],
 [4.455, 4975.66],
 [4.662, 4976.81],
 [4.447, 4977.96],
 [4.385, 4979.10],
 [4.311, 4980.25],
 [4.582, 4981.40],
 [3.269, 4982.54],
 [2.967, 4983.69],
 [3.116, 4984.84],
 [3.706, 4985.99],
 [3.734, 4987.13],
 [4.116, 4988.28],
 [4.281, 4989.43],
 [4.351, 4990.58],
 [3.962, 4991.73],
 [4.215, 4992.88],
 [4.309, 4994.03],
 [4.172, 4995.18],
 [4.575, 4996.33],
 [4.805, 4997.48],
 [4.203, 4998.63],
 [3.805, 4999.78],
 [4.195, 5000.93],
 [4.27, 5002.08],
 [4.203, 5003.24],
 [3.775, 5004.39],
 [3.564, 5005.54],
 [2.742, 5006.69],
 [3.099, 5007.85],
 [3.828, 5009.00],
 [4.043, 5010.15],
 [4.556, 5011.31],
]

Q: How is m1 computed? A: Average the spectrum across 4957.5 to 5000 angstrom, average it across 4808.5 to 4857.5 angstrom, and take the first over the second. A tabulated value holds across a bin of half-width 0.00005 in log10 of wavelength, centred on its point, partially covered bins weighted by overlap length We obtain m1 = 0.9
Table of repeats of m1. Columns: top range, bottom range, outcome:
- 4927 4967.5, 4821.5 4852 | 0.98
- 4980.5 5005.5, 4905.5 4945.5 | 0.95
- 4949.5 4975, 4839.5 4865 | 1.01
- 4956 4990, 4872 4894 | 1.05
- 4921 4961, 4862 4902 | 1.05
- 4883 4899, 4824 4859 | 0.94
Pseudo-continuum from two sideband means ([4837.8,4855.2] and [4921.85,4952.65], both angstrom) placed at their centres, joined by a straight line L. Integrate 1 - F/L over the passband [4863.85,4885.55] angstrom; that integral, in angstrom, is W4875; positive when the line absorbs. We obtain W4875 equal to 1.8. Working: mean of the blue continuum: 4.48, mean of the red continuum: 4.44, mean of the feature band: 4.1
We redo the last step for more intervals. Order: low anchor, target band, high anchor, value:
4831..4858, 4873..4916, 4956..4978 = 1.1 angstrom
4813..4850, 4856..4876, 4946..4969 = 2.3 angstrom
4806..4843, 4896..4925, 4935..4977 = 0.9 angstrom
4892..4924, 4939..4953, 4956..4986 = -1.3 angstrom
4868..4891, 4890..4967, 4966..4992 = -4.1 angstrom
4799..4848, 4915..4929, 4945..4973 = 1.2 angstrom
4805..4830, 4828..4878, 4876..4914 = 2.2 angstrom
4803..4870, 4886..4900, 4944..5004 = 0.6 angstrom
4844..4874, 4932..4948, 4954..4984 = -0.6 angstrom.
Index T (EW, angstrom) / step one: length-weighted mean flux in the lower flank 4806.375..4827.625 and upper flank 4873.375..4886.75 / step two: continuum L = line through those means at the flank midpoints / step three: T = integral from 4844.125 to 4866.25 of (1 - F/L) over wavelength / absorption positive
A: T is 0.8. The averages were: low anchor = 4.56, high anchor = 4.16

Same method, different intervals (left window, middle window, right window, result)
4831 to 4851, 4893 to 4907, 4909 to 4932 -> -1.3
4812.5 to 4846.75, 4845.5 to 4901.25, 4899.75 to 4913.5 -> 3.6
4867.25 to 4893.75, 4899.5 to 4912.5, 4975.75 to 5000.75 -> -1.5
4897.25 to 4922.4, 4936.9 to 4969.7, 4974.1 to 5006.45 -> -0.9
